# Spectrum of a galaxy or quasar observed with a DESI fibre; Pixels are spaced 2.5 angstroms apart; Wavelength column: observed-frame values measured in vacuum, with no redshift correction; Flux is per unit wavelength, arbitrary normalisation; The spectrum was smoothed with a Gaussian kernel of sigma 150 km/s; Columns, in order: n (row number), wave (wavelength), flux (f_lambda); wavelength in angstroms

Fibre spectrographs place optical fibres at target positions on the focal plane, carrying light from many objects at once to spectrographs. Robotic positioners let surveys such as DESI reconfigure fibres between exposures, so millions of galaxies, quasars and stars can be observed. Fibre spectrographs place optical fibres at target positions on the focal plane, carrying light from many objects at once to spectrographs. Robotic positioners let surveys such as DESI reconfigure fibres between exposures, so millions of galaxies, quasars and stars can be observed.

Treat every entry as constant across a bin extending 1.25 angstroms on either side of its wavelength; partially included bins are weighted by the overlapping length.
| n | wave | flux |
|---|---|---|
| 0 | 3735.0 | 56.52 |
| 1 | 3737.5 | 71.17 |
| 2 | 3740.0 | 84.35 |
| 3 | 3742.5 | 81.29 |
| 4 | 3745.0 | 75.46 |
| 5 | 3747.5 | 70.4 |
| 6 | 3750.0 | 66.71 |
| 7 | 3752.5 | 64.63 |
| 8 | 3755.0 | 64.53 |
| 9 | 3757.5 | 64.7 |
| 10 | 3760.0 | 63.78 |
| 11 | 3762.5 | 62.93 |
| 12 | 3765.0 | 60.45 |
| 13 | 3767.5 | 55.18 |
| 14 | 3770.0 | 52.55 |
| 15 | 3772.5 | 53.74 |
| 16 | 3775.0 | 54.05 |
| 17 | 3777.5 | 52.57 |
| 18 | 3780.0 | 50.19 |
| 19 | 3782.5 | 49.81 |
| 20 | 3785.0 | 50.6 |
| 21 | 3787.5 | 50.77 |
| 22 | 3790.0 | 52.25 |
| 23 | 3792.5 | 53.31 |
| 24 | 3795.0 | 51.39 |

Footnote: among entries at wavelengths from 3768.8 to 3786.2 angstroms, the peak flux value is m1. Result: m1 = 54.05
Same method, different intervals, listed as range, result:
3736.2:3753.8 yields 84.35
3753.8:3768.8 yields 64.7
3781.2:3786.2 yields 50.6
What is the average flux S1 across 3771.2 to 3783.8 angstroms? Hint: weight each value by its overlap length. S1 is 52.1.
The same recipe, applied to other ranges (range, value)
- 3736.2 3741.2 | 77.5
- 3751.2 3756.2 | 64.6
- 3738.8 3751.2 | 75.6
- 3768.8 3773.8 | 53.2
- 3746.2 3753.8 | 67.3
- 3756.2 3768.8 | 61.4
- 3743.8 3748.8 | 72.8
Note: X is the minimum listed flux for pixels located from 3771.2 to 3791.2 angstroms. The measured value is 49.81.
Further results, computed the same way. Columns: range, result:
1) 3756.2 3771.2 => 52.55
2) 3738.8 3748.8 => 70.4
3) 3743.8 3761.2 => 63.78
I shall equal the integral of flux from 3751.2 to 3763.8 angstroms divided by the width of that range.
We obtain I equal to 64.1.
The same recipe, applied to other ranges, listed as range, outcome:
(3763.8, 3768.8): 57.7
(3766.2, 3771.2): 53.9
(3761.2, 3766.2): 61.7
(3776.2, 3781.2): 51.4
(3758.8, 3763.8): 63.3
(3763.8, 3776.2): 55.2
